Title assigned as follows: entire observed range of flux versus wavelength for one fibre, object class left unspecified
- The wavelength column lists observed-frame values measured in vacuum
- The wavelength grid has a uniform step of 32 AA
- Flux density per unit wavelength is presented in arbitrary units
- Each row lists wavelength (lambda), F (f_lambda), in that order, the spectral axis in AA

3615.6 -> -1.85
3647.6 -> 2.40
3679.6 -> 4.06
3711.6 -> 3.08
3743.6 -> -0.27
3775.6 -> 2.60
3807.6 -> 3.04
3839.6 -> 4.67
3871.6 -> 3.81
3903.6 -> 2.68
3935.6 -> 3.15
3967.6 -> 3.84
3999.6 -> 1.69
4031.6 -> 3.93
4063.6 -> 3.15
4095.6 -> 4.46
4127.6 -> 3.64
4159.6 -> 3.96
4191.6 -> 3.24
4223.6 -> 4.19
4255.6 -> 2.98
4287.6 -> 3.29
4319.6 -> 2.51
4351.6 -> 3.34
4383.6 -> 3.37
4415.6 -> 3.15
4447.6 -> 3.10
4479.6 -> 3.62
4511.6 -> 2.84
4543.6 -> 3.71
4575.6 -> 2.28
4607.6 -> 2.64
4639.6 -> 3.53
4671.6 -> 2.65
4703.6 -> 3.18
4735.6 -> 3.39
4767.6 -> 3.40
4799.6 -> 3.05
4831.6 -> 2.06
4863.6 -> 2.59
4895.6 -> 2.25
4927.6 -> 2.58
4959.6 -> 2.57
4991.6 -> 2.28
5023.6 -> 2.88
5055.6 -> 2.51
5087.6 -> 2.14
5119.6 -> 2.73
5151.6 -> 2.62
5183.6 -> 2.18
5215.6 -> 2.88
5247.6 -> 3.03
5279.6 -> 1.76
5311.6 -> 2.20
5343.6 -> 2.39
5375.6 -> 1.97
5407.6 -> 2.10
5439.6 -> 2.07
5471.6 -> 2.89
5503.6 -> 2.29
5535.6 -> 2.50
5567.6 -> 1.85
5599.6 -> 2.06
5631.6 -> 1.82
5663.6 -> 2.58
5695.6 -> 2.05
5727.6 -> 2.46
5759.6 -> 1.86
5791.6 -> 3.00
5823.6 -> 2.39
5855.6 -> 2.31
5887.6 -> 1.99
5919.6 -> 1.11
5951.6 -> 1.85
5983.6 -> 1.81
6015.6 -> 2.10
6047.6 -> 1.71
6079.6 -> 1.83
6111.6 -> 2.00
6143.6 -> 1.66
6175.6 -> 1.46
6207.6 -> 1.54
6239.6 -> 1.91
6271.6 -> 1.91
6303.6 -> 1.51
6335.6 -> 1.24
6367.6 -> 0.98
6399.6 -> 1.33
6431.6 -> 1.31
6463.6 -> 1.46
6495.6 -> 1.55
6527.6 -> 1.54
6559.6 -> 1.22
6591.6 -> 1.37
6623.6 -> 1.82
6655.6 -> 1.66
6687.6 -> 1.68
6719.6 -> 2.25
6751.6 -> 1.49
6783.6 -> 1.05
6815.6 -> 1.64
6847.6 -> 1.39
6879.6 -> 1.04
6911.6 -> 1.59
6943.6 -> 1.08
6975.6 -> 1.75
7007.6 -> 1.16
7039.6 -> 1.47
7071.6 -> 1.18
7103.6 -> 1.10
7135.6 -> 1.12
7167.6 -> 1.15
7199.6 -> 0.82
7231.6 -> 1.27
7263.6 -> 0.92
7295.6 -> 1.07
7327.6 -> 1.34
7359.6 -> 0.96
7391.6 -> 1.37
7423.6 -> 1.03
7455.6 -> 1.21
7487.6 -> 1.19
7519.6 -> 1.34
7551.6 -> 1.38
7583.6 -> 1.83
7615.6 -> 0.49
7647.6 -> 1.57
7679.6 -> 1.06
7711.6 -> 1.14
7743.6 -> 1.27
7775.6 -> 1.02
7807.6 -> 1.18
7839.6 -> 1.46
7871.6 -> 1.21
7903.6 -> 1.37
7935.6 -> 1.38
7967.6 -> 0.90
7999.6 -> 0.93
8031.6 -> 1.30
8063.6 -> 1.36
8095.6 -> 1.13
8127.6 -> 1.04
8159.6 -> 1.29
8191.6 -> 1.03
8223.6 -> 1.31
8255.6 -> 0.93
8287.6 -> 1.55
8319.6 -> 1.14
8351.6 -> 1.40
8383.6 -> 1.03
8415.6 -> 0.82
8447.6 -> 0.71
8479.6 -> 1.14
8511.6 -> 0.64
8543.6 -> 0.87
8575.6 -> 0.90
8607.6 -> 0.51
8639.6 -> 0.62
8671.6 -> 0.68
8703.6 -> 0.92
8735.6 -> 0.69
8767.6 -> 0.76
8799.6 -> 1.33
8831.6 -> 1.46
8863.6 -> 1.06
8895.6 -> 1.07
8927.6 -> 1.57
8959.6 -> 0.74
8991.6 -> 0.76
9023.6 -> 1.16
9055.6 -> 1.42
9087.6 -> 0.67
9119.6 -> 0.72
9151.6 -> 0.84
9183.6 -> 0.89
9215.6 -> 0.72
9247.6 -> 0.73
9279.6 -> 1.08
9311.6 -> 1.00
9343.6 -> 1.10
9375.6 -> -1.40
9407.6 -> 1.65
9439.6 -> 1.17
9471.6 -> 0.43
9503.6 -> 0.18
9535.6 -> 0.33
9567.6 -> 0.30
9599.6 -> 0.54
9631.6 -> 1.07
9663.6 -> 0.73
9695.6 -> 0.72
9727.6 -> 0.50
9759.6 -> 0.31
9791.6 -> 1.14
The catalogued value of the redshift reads 0.025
